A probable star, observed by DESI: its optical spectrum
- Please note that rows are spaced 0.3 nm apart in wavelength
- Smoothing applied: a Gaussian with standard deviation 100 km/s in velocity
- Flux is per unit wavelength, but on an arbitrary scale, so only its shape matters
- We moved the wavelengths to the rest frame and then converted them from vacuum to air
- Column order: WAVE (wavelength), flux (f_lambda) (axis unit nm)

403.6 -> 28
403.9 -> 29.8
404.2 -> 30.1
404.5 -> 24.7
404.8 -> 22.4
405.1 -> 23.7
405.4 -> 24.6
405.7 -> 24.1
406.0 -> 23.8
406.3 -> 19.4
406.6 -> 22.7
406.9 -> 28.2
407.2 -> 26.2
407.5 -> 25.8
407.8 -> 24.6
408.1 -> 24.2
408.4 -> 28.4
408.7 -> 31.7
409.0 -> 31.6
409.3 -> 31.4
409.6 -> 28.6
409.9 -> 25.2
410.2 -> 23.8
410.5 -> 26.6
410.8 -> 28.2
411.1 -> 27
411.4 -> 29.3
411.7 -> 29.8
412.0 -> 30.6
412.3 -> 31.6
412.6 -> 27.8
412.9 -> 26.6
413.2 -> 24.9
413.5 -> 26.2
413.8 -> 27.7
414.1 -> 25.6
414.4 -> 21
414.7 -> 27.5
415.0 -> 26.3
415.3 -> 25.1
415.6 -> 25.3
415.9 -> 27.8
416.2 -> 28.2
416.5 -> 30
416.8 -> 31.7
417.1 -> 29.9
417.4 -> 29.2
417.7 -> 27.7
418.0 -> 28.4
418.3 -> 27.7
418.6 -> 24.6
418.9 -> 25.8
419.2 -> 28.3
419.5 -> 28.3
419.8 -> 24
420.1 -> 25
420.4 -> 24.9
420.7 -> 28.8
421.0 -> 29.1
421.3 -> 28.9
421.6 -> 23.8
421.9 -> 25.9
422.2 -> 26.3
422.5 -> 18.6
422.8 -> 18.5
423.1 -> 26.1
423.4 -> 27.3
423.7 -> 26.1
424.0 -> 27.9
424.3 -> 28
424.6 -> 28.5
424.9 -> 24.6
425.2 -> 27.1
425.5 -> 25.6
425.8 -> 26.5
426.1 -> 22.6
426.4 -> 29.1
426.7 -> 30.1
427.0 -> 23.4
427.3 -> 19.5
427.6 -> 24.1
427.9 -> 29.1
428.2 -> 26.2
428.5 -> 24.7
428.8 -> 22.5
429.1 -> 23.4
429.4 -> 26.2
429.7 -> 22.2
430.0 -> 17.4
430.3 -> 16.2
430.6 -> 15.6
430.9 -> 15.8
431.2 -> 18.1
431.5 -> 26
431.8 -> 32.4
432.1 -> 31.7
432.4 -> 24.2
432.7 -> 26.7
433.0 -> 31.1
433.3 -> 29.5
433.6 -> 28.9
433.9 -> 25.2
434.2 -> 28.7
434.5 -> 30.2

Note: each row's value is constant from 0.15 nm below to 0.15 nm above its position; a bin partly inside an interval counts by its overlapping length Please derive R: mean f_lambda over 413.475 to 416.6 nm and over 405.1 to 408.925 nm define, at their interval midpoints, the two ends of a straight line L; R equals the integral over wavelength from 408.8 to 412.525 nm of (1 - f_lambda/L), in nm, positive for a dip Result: -0.409 nm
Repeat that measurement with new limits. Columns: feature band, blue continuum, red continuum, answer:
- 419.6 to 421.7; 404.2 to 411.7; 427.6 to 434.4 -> -0.091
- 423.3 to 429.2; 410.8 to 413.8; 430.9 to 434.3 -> 0.329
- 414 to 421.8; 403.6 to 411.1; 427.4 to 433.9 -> -0.497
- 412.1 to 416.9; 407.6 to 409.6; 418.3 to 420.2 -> 0.028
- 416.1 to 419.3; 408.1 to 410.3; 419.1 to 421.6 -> -0.118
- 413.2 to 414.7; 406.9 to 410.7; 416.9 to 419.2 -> 0.122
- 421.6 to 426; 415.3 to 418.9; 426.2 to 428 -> 0.172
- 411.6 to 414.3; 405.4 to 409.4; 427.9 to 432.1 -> -0.253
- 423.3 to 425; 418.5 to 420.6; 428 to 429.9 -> -0.140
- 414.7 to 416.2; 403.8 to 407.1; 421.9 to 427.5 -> -0.083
